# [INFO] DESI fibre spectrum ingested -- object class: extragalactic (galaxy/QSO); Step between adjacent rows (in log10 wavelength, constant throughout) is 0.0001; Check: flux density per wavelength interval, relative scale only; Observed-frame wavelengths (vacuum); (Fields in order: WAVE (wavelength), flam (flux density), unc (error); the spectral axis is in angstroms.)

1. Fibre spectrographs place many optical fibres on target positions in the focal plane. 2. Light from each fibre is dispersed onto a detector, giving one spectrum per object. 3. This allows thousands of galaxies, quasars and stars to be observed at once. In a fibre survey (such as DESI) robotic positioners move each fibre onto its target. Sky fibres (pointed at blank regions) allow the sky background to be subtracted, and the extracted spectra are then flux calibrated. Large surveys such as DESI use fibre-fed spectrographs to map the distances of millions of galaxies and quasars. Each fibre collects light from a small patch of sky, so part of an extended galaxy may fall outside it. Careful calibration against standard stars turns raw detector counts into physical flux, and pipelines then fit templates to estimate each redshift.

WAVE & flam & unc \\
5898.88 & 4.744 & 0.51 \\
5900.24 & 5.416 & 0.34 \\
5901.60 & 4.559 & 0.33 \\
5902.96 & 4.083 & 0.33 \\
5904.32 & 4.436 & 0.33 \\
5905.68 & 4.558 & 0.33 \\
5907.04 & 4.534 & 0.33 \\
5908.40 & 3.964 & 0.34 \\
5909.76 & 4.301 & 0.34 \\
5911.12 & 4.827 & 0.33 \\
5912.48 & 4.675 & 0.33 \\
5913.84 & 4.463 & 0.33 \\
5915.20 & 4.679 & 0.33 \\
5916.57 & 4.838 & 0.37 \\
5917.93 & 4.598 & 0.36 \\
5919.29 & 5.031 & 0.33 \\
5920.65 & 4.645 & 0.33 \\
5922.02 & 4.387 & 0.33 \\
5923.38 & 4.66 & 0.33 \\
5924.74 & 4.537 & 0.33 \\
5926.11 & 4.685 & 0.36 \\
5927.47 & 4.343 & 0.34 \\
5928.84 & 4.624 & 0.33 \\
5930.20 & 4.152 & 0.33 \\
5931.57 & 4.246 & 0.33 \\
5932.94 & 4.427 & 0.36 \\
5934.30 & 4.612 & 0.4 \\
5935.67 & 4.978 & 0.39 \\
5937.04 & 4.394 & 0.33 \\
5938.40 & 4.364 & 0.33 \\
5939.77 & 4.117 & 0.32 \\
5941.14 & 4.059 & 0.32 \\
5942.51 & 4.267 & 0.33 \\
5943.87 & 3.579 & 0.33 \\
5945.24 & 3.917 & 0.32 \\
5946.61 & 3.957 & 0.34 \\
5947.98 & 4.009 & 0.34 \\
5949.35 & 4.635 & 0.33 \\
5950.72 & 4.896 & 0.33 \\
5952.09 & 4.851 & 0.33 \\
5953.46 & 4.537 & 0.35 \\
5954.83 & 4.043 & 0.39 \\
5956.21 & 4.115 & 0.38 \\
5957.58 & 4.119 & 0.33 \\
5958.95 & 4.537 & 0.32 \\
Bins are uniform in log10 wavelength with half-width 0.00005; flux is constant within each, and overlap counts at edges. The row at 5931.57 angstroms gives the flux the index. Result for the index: 4.246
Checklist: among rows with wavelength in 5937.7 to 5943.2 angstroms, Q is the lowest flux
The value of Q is 4.059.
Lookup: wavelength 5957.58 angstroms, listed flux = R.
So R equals 4.119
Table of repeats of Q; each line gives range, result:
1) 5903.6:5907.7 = 4.436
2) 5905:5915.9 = 3.964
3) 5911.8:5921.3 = 4.463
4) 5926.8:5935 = 4.152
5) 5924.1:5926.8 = 4.537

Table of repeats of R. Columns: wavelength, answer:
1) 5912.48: 4.675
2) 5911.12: 4.827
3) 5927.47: 4.343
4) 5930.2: 4.152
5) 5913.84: 4.463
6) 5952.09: 4.851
